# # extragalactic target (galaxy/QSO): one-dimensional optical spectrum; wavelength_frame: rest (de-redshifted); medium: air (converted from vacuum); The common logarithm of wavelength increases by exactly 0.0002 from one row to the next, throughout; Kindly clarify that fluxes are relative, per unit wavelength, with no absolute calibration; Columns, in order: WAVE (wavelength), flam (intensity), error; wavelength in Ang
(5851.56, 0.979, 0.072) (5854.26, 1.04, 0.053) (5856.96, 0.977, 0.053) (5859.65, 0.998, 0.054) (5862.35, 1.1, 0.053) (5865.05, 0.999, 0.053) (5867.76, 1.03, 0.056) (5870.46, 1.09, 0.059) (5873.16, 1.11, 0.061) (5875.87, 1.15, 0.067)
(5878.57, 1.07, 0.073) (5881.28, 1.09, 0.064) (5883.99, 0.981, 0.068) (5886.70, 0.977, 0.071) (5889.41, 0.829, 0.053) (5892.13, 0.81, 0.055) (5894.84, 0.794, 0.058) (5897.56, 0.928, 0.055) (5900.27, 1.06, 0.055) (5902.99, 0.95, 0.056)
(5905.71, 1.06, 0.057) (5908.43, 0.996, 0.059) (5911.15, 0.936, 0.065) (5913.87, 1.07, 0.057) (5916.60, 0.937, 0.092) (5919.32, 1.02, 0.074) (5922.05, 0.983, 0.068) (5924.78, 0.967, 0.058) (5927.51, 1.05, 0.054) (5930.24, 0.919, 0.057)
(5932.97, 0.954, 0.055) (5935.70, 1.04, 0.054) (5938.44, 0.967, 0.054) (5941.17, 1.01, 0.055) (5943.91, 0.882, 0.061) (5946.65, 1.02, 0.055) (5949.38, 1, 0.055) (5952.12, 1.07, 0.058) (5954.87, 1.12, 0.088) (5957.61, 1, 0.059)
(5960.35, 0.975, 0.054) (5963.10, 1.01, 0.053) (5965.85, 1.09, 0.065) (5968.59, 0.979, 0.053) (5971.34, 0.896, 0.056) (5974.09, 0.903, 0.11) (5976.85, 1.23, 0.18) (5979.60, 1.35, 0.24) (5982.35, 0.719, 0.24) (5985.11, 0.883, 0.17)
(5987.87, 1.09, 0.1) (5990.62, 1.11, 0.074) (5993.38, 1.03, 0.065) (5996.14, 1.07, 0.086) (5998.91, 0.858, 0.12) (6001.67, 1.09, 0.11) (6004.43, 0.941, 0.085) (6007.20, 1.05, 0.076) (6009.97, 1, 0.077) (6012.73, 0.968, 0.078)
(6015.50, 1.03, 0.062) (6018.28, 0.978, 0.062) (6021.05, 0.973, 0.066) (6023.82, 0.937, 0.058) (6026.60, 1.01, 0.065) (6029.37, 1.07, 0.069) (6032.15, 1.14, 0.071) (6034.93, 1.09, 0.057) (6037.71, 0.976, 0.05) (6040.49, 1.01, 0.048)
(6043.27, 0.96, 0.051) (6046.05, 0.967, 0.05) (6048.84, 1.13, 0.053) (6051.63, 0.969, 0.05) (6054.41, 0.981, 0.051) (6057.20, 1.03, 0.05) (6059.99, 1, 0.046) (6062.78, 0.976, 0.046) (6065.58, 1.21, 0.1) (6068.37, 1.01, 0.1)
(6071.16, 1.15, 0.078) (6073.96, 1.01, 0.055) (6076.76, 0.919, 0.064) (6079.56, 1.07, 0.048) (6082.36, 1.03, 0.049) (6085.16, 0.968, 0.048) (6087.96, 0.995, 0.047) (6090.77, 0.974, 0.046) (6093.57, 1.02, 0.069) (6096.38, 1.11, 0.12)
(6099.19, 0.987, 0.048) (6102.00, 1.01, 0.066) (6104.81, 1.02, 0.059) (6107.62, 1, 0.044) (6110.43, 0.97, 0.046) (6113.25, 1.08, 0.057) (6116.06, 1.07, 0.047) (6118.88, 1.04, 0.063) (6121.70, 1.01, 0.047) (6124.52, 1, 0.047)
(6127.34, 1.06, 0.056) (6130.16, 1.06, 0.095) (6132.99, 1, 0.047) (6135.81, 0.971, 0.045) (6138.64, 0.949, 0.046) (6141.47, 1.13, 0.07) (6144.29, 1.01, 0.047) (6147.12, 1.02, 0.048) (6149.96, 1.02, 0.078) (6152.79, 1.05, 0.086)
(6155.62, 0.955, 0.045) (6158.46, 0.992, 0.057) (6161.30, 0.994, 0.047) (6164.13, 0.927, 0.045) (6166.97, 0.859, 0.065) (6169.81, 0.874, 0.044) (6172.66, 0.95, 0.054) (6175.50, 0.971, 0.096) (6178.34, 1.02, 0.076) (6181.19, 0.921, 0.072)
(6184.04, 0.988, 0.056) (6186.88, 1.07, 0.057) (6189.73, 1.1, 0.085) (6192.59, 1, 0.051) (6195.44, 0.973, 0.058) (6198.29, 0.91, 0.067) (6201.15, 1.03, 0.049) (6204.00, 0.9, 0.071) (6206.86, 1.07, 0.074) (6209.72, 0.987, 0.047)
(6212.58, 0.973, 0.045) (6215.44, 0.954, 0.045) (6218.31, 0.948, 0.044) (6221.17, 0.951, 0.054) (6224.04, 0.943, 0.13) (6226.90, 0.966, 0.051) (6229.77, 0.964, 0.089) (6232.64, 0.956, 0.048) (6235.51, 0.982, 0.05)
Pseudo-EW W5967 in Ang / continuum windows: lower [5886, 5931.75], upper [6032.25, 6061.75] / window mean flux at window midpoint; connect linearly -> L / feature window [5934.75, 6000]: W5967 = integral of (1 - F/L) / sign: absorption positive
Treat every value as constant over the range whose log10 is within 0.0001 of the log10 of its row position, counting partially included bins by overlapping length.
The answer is -2.0 Ang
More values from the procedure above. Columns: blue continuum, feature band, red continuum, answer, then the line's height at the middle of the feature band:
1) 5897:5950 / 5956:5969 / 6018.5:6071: -0.2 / 1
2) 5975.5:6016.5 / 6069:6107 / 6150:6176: -1.2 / 0.988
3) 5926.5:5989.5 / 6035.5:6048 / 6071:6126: 0.3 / 1.01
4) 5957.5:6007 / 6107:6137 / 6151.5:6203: -1.2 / 0.987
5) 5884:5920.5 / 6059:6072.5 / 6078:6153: -0.9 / 1.01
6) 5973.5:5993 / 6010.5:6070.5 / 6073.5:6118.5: 0.5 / 1.03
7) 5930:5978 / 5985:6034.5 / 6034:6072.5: 0.1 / 1.02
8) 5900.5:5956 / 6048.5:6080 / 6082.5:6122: -0.6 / 1.01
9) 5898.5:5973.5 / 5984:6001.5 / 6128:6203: -0.3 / 0.996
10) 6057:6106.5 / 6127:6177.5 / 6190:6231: 0.5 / 0.997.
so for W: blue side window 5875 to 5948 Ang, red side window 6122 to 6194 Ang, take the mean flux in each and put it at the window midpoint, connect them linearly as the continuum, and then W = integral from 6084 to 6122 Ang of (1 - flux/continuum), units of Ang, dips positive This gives -1.0 Ang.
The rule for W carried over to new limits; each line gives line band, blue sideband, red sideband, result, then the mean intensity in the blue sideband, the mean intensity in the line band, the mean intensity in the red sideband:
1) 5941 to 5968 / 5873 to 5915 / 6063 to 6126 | -0.5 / 0.984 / 1.02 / 1.03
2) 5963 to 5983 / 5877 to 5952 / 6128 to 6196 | -1.1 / 0.976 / 1.03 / 0.993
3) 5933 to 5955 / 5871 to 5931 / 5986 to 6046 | -0.1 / 0.988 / 1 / 1.02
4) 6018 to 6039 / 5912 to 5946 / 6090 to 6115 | -0.4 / 0.983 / 1.02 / 1.02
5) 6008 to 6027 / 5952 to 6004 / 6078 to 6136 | 0.7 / 1.02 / 0.986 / 1.02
